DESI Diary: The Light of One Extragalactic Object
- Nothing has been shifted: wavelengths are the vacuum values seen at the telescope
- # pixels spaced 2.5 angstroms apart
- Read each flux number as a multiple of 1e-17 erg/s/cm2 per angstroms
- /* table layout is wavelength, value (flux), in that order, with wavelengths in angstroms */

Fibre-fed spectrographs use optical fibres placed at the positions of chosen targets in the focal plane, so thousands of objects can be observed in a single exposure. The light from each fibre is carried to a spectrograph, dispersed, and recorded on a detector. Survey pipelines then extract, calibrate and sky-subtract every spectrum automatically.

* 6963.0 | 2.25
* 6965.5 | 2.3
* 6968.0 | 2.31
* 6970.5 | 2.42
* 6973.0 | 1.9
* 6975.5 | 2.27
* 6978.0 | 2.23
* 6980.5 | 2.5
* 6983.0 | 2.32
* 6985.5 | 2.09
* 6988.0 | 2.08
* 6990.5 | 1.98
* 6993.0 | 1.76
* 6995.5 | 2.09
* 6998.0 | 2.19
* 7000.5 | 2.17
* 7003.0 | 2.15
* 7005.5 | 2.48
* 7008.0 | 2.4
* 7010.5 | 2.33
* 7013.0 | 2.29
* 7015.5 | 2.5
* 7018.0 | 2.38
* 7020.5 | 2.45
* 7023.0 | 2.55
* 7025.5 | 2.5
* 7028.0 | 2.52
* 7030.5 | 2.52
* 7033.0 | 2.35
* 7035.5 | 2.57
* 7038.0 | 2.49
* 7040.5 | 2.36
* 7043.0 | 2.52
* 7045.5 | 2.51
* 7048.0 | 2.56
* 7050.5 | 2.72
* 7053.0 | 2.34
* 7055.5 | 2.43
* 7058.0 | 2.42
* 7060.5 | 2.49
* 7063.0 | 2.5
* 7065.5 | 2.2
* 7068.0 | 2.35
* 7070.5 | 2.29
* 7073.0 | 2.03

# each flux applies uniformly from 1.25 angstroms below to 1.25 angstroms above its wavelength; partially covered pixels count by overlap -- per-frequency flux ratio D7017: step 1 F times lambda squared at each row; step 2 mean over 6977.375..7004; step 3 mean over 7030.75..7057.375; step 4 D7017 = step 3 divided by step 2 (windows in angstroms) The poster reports 1.18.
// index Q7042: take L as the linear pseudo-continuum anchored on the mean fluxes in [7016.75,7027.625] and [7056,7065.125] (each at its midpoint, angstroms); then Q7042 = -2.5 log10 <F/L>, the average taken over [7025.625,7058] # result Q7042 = -0.01 mag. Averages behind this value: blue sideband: 2.47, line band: 2.49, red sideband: 2.44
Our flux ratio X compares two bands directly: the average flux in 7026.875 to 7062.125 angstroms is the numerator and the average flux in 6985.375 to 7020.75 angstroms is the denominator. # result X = 1.12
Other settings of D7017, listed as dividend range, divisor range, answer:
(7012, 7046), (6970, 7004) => 1.16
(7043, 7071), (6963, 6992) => 1.13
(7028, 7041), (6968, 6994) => 1.16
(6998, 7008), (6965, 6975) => 1.03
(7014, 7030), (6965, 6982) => 1.11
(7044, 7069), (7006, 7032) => 1.01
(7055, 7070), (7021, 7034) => 0.97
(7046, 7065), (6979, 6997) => 1.19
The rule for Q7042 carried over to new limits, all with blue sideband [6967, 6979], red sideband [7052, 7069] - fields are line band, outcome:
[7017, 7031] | -0.07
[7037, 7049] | -0.06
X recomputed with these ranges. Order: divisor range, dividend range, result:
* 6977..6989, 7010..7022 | 1.07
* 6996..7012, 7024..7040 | 1.09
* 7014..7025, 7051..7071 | 0.97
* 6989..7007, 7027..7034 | 1.16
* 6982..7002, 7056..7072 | 1.14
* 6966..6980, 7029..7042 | 1.10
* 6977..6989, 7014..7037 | 1.10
